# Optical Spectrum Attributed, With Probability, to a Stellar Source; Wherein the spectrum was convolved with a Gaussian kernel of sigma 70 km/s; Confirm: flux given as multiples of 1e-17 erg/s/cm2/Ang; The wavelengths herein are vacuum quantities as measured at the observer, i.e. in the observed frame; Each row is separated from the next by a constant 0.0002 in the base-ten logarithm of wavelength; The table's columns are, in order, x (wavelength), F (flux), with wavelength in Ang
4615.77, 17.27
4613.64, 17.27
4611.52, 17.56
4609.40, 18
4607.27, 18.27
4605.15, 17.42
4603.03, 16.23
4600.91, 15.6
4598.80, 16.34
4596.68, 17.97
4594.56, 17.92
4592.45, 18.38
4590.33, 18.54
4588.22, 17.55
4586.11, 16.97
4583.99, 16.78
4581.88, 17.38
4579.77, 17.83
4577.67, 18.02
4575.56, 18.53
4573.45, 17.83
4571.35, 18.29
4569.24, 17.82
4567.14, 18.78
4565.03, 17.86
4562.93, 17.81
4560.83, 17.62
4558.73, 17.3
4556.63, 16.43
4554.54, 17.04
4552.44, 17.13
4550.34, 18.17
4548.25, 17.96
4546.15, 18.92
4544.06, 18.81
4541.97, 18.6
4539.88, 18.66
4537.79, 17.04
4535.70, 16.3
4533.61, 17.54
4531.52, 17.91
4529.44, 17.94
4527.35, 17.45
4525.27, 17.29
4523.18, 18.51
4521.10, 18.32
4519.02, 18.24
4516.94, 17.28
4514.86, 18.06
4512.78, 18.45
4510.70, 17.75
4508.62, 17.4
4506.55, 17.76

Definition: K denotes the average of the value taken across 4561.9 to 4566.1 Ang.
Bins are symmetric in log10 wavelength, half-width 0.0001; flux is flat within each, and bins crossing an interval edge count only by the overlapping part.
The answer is 17.8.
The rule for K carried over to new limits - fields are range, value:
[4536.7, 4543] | 18.1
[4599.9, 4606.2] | 16.4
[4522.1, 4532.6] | 17.8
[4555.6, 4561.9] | 17.1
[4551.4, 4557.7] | 16.9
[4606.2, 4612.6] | 17.9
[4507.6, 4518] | 17.8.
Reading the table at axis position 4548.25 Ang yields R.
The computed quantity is 17.96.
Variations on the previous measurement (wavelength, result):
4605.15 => 17.42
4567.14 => 18.78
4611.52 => 17.56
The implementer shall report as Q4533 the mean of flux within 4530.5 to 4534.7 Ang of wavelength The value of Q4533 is 17.7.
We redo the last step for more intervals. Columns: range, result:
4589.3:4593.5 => 18.4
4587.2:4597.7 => 18.1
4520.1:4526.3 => 18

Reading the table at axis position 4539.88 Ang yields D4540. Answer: 18.66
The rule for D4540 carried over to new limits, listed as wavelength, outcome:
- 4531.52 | 17.91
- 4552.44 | 17.13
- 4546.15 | 18.92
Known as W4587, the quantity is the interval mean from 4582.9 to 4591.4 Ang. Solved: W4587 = 17.4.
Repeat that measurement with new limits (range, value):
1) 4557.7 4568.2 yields 17.9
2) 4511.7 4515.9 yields 18.2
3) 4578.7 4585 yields 17.4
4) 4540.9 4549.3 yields 18.6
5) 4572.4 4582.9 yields 17.9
